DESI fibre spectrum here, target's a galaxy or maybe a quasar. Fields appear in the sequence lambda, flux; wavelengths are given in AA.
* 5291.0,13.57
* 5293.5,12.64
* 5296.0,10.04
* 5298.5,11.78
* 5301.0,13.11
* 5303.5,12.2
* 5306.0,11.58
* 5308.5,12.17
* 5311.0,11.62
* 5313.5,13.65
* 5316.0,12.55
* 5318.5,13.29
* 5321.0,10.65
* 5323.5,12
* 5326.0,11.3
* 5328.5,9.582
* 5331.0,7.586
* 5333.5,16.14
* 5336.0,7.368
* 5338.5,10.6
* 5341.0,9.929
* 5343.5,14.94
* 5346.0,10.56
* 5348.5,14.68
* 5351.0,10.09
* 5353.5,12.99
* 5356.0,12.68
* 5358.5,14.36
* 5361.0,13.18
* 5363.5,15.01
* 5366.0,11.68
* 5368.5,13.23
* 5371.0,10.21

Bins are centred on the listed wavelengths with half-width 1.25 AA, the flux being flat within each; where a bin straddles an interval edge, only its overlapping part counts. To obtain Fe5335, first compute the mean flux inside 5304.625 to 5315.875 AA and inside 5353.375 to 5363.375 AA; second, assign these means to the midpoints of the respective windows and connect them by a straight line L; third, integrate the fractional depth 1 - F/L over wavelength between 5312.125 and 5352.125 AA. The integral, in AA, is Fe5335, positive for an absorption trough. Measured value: 4.0 AA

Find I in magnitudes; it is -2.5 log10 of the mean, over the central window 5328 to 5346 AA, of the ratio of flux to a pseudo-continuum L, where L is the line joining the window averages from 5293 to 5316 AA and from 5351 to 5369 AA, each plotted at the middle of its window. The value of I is 0.163 mag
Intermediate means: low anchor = 12.1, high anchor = 13.1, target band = 10.9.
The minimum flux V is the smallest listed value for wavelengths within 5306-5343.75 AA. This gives 7.368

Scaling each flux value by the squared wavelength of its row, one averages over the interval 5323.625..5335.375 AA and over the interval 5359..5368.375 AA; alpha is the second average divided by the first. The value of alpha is 1.2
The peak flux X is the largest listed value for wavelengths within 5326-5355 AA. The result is 16.14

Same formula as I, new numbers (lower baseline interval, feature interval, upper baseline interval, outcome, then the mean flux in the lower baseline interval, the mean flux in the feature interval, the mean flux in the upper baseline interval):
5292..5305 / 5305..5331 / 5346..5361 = 0.06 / 12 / 11.6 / 12.8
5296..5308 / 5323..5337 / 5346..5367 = 0.17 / 11.9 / 10.6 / 13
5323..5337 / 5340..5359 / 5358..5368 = -0.01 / 10.6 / 12.5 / 13.5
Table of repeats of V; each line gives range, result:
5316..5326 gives 10.65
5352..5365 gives 12.68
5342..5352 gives 10.09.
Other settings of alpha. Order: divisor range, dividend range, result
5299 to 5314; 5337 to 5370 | 1.04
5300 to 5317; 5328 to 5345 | 0.89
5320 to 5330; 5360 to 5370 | 1.24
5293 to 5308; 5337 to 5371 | 1.07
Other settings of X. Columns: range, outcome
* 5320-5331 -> 12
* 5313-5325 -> 13.65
